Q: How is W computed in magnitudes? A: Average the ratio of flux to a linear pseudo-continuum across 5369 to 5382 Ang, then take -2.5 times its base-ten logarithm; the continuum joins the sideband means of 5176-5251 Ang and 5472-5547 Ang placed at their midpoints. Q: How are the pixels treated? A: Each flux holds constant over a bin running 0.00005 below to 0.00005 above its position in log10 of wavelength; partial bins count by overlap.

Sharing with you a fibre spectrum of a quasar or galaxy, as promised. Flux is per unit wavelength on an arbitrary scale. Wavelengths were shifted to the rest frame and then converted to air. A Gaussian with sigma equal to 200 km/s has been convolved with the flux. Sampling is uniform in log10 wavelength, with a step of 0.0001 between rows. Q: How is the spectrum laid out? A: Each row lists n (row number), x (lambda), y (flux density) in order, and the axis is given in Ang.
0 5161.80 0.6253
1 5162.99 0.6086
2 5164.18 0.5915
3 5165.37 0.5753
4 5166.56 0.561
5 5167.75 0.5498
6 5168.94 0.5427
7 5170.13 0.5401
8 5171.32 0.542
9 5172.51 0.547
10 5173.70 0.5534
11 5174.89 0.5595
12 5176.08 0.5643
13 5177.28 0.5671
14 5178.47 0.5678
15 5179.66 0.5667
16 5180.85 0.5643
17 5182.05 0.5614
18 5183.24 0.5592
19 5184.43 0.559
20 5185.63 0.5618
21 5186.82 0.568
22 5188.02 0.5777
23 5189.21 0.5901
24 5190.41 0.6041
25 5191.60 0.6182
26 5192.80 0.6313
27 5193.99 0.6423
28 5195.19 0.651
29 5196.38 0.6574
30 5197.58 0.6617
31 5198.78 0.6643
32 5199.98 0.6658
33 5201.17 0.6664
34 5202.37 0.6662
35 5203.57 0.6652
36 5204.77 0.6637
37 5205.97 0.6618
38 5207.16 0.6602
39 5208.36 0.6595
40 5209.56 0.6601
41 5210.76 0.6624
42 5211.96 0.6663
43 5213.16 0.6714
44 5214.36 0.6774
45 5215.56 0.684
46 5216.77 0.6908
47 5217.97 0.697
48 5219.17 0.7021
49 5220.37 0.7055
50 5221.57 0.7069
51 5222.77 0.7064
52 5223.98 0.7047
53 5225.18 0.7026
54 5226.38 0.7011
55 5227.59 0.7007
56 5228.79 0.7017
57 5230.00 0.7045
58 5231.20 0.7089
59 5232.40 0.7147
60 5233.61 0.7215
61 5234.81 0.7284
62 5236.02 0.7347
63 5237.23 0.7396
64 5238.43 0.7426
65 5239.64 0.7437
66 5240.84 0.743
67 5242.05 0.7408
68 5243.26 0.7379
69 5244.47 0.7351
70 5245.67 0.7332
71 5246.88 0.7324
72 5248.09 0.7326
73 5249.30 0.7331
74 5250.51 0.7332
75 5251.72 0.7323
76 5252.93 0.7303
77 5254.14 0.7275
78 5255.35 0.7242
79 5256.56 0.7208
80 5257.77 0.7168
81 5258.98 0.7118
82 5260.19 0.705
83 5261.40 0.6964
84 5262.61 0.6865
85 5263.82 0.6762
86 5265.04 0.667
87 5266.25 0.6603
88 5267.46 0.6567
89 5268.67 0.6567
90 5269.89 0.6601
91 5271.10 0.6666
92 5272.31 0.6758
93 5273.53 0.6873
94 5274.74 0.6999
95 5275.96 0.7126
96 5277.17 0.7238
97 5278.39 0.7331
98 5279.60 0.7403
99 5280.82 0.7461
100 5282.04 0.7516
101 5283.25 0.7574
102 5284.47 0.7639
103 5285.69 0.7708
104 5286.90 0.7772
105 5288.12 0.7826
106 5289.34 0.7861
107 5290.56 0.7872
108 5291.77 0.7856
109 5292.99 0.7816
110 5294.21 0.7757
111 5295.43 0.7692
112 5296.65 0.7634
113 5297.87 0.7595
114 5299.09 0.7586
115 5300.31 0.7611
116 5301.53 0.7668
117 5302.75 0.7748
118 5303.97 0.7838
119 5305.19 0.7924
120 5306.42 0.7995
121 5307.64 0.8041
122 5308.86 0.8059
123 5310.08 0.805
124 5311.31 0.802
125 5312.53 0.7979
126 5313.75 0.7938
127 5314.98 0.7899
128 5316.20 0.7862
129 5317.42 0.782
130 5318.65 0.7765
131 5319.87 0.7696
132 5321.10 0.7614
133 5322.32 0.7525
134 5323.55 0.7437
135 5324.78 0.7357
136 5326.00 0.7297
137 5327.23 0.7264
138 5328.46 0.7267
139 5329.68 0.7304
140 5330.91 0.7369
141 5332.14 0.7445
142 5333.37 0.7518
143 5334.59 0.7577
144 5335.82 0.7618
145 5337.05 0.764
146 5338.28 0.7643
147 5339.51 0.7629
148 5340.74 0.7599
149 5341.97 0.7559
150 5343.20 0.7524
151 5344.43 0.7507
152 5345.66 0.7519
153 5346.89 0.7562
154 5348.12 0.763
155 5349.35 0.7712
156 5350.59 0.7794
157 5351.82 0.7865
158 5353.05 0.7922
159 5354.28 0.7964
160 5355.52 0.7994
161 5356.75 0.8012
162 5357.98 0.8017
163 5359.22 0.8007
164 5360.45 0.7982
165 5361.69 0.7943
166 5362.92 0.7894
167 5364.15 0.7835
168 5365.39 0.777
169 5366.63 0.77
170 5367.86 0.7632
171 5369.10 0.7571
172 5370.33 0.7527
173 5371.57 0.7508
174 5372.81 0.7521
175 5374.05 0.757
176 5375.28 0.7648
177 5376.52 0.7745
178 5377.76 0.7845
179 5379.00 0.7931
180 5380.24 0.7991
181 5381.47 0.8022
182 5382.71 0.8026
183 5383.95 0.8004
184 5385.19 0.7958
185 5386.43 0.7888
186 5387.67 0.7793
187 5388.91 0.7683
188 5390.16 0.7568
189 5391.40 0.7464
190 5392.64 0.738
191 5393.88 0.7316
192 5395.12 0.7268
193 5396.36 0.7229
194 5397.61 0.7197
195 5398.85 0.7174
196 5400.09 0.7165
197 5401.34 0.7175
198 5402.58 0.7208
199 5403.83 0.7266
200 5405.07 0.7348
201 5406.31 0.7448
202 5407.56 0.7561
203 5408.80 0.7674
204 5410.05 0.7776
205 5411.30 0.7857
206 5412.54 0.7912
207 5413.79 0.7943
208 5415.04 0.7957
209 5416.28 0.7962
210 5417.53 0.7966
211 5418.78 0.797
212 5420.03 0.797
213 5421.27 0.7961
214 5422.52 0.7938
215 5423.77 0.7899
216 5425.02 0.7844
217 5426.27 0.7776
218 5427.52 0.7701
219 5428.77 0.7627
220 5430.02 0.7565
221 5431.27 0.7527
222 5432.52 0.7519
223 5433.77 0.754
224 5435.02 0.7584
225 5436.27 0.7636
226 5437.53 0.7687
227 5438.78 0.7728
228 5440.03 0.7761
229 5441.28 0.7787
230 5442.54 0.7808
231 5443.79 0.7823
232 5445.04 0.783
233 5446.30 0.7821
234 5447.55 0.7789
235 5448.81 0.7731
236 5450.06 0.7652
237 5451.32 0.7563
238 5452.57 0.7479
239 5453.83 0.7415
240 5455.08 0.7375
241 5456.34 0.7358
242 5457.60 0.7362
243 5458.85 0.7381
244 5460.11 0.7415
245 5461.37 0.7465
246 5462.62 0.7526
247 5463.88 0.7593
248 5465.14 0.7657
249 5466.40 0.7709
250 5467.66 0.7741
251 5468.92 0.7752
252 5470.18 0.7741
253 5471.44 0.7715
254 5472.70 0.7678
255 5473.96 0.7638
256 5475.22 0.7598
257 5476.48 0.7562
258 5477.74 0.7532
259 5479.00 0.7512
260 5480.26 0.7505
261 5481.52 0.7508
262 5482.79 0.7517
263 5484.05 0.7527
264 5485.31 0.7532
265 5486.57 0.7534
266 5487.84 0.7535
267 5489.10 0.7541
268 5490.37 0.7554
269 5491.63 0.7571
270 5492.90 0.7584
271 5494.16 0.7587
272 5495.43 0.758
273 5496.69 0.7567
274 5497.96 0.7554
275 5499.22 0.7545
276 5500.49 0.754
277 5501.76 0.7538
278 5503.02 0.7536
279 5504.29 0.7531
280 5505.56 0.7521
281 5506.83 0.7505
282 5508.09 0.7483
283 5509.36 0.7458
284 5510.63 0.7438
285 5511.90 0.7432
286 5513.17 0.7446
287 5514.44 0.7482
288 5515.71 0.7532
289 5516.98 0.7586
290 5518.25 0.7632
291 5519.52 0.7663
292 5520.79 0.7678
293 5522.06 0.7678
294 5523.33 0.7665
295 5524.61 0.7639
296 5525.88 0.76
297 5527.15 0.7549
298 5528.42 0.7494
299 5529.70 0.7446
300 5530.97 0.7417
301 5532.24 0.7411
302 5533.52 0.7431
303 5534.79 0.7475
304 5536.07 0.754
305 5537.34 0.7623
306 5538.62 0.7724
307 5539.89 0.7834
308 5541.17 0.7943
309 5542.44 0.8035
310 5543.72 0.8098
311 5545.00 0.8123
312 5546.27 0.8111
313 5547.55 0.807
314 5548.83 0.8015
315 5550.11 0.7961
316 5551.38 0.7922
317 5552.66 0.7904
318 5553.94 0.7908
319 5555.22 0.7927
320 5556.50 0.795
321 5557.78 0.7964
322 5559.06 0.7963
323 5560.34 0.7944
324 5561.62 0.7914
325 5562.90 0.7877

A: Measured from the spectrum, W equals -0.08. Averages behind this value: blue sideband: 0.67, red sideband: 0.76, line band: 0.772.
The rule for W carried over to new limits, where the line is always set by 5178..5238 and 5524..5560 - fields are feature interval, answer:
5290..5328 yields -0.12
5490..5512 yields 0.02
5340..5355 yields -0.09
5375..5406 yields -0.05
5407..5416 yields -0.07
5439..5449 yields -0.05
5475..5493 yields 0.01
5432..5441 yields -0.03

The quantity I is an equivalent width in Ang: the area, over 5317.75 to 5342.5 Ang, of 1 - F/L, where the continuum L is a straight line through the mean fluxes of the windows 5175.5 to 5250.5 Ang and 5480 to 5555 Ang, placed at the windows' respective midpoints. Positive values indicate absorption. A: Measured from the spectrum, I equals -1.61 Ang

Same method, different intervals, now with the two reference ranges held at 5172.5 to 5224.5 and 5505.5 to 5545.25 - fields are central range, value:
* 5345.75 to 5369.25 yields -3.0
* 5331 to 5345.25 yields -1.4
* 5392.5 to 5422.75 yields -1.8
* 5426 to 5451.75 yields -1.5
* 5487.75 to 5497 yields -0.1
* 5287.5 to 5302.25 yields -2.2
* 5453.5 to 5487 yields -0.7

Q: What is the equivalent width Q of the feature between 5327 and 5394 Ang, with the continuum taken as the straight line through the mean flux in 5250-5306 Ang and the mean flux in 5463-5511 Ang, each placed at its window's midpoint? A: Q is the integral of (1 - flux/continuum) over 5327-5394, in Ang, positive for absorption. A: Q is -2.5 Ang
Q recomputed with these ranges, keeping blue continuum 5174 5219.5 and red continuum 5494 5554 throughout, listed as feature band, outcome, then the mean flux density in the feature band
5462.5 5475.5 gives -0.44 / 0.767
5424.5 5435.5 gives -0.56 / 0.763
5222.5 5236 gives -1.42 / 0.71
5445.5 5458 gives -0.36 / 0.756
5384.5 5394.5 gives -0.76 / 0.763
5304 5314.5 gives -1.92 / 0.799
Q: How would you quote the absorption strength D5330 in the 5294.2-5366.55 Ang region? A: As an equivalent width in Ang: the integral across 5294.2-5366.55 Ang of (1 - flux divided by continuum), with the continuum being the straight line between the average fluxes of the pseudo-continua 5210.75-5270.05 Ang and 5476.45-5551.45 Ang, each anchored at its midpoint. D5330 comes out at -4.6 Ang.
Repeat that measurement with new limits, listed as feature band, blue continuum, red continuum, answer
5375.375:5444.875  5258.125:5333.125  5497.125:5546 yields -1.3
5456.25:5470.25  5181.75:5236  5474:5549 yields -0.2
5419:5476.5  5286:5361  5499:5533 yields -0.5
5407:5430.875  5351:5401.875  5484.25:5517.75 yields -0.6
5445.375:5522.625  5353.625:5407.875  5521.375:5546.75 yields 1.2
